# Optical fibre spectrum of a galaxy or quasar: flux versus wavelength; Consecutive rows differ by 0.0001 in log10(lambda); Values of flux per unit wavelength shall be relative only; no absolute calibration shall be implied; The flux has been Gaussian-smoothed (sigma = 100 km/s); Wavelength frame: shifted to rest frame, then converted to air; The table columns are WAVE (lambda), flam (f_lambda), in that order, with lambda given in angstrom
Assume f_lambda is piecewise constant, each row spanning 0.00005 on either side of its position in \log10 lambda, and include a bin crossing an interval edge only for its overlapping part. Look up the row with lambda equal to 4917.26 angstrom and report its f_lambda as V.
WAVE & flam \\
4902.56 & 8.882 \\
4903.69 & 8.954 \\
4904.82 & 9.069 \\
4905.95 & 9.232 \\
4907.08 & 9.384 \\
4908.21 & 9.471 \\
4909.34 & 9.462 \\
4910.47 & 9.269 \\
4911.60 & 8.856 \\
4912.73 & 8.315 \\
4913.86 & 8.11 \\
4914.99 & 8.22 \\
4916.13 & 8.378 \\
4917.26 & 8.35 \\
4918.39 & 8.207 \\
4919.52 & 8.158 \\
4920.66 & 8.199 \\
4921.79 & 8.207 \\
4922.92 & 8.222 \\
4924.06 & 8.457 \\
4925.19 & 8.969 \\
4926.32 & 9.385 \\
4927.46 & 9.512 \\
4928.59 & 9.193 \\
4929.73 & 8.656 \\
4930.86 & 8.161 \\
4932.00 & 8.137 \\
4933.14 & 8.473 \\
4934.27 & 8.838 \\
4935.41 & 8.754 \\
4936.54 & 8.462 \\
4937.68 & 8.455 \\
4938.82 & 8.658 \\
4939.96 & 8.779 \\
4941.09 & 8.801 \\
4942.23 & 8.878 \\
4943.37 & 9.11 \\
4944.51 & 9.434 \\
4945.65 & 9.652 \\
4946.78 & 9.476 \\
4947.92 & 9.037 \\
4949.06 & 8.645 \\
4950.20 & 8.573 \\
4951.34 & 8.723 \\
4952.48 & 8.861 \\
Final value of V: 8.35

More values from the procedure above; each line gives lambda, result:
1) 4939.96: 8.779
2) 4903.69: 8.954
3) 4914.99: 8.22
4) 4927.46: 9.512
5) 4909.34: 9.462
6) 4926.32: 9.385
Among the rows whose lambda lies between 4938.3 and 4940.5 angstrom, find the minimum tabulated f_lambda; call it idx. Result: 8.658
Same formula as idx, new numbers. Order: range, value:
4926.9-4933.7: 8.137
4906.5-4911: 9.269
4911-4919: 8.11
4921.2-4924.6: 8.207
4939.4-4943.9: 8.779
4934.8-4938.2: 8.455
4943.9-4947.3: 9.434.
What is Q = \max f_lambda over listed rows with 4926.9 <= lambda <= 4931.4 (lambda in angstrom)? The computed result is 9.512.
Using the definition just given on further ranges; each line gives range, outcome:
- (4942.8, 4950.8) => 9.652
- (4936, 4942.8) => 8.878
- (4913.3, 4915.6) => 8.22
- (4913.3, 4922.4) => 8.378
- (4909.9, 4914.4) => 9.269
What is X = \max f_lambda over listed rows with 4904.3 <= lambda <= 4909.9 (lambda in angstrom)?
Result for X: 9.471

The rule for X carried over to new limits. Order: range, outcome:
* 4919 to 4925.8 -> 8.969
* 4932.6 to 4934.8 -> 8.838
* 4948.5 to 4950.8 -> 8.645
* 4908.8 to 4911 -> 9.462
